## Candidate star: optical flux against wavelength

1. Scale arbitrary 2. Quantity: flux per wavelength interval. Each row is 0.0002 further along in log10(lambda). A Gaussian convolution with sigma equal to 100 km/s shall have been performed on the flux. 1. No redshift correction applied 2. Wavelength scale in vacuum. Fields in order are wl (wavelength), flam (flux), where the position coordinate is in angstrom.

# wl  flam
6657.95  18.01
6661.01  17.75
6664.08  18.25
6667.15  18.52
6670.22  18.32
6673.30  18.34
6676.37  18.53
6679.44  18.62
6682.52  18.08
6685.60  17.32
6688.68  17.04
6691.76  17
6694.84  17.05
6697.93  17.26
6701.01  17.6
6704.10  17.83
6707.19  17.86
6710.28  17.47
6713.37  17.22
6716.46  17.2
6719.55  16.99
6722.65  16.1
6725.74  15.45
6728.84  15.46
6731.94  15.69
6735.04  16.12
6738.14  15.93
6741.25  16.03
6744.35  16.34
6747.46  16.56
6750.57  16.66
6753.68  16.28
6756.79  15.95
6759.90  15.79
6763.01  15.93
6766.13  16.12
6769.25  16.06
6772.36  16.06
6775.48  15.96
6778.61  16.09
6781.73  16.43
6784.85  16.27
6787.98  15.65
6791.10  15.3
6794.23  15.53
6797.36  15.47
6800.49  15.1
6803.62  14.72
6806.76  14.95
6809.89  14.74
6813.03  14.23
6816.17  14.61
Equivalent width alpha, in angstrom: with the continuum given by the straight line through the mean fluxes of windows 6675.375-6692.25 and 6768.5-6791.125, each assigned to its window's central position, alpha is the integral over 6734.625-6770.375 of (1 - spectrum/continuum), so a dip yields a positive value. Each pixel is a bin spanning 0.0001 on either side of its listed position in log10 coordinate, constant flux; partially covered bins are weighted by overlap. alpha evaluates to 0.8 angstrom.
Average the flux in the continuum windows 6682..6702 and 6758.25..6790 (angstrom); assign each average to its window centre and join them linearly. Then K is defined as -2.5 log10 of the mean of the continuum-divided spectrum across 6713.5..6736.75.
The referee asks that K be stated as 0.04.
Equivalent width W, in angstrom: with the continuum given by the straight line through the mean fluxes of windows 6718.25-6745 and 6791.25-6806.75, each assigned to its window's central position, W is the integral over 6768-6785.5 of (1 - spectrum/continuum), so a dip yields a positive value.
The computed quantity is -0.8 angstrom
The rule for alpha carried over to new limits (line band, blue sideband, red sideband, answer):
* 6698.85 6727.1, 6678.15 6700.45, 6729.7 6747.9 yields -0.5 angstrom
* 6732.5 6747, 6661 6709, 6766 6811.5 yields 0.5 angstrom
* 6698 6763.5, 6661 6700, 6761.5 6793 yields 1.4 angstrom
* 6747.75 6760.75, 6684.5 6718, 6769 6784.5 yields 0.2 angstrom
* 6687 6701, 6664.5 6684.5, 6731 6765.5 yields 0.5 angstrom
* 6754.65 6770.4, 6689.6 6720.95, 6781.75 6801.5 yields 0.2 angstrom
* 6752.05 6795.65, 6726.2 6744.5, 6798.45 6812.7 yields -1.9 angstrom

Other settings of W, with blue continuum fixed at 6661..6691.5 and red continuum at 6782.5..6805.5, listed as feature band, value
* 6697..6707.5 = -0.1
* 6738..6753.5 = 0.2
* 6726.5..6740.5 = 0.8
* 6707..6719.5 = -0.1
